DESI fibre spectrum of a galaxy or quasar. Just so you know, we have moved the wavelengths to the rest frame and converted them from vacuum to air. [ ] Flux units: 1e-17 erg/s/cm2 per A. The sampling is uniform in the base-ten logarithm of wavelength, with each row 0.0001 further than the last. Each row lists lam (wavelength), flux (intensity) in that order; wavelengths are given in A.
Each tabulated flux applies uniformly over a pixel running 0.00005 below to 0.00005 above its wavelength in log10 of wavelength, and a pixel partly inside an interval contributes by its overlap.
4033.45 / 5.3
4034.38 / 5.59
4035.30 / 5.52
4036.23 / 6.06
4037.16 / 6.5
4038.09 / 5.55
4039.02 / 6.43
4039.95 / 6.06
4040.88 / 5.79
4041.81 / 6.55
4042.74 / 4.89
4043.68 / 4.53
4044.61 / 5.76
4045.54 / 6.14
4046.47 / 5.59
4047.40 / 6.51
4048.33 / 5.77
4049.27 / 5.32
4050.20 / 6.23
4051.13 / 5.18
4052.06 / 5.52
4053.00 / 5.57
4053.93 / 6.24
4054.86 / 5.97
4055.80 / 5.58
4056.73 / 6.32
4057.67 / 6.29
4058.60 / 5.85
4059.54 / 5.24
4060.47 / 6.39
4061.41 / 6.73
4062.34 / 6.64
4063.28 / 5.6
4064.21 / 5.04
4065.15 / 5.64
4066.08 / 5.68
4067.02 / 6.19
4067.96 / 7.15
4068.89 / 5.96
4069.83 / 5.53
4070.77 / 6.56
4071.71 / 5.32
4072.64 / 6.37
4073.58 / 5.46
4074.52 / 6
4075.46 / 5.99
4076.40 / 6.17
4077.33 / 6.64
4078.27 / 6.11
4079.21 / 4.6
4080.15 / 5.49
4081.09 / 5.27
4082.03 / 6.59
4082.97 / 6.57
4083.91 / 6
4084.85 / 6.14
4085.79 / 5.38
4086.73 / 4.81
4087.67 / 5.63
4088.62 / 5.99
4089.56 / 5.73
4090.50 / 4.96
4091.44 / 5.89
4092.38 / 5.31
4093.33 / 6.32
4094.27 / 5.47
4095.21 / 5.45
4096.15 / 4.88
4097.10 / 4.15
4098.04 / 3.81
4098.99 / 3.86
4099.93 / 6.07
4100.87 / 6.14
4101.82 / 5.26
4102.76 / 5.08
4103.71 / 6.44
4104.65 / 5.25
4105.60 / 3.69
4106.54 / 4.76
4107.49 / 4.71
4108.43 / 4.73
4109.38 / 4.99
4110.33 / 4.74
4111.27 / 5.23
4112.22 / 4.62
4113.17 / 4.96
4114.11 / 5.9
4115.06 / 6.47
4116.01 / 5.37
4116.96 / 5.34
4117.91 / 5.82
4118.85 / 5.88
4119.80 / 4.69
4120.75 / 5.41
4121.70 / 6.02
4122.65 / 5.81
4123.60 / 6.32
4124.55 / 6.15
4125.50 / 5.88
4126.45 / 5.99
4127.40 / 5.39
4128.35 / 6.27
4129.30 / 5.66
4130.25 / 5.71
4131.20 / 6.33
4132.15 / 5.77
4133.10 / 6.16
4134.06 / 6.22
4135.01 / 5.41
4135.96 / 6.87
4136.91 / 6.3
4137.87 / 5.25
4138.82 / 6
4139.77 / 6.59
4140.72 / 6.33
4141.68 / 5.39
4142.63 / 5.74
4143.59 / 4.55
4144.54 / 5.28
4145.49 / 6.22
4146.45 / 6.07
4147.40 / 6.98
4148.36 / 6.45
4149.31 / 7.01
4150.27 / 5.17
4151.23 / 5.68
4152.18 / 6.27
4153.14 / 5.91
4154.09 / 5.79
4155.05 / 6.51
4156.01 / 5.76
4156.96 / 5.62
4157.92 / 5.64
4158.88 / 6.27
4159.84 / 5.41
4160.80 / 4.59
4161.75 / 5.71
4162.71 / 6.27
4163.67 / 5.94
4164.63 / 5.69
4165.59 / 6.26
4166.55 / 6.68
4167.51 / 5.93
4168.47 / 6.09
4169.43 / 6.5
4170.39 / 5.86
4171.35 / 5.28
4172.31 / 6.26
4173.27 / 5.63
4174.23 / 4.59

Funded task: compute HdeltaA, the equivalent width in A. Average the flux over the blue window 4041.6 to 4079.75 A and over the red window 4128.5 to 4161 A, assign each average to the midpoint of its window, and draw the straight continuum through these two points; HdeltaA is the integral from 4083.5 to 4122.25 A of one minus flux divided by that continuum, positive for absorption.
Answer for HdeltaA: 3.9 A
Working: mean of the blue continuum 5.87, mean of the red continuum 5.92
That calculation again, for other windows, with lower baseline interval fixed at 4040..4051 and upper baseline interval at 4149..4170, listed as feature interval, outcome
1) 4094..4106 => 1.61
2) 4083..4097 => 0.59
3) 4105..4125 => 1.84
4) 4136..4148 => -0.07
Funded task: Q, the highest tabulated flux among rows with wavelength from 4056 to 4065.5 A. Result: 6.73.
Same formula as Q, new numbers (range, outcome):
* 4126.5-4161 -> 7.01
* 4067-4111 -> 7.15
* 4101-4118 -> 6.47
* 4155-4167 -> 6.68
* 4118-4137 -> 6.87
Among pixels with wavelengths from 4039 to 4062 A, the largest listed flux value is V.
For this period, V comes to 6.73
